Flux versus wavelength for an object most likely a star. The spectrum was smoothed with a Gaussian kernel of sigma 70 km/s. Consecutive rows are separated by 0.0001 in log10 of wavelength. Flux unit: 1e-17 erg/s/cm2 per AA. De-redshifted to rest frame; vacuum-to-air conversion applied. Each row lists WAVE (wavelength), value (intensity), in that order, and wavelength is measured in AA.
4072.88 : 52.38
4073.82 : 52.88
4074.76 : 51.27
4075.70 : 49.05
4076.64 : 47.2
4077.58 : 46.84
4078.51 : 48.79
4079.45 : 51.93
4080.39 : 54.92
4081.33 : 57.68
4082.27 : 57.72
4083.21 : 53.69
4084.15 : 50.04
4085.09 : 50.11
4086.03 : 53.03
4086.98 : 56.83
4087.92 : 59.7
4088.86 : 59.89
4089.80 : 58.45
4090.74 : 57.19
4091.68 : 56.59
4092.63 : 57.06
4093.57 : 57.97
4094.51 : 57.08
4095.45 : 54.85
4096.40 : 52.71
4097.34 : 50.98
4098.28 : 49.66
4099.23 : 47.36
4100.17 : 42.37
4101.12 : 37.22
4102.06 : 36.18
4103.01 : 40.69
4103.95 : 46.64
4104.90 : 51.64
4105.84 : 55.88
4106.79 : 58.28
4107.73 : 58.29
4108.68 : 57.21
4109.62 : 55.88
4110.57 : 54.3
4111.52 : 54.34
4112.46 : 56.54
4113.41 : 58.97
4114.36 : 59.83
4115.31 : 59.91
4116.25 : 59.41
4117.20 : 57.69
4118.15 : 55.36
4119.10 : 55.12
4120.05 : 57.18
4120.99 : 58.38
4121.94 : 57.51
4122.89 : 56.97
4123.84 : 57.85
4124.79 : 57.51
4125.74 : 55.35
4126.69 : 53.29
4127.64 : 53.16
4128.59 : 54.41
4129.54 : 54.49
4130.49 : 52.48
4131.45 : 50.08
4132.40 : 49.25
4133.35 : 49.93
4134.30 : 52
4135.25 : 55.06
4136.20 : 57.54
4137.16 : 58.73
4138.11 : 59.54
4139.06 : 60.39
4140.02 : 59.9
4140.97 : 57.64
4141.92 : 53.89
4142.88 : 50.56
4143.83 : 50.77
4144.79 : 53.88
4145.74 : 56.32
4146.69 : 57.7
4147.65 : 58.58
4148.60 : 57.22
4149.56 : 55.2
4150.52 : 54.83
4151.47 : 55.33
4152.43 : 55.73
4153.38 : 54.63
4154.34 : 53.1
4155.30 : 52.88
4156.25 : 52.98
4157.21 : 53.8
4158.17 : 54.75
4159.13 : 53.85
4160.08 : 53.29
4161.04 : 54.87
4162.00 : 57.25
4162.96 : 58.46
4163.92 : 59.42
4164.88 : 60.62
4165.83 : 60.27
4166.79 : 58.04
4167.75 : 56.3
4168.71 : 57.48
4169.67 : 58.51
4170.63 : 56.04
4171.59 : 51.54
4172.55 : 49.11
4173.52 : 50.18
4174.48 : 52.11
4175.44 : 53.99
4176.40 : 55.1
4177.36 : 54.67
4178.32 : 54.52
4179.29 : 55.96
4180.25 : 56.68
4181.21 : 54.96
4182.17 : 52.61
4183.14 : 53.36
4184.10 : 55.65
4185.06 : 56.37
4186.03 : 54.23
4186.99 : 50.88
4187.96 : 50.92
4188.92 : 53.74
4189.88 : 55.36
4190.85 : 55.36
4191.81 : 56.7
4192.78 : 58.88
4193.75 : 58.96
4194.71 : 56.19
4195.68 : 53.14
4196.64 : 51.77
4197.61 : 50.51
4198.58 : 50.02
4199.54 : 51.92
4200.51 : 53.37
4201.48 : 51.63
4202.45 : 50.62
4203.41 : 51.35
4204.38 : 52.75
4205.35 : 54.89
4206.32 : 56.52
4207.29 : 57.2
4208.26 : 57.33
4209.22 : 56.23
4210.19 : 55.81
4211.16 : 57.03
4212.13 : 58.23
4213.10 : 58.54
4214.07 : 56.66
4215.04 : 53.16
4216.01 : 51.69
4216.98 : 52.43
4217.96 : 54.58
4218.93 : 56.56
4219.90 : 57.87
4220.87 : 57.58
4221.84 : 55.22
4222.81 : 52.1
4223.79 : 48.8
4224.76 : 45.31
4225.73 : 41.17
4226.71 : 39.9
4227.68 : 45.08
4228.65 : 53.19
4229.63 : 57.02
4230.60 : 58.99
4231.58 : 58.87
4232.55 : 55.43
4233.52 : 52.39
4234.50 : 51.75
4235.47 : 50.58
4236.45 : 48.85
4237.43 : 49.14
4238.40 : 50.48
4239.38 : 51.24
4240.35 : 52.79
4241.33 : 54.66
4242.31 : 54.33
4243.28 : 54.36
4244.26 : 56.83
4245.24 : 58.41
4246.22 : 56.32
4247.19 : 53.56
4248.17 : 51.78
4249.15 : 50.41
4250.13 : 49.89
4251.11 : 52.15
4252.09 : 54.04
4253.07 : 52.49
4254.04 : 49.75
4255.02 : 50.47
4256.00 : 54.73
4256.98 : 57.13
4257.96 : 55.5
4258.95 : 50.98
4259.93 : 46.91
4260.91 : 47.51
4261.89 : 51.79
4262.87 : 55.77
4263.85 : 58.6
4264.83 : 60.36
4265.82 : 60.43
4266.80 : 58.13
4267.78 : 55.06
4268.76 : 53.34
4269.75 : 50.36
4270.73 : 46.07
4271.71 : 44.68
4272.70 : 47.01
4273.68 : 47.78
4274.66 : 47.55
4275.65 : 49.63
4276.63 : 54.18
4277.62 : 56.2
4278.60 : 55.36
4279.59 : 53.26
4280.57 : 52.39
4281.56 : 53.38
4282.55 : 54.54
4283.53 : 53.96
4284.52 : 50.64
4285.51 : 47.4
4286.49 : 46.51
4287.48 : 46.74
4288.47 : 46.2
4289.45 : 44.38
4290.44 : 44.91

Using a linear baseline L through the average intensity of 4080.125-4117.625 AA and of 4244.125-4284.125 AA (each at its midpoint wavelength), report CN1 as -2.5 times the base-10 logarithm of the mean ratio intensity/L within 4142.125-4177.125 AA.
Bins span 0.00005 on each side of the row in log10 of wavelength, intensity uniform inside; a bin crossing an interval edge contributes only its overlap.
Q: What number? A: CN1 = -0.03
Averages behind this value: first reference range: 53.9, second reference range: 52.9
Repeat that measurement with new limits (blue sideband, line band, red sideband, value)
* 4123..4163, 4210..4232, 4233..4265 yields 0.00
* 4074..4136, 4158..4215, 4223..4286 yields -0.04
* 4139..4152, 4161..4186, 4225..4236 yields -0.03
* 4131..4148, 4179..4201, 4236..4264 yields 0.00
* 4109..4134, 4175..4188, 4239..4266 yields 0.01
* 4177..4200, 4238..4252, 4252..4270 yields 0.01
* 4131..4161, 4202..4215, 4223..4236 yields -0.08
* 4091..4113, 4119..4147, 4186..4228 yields -0.06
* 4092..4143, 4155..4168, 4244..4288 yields -0.05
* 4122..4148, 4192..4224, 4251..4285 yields -0.02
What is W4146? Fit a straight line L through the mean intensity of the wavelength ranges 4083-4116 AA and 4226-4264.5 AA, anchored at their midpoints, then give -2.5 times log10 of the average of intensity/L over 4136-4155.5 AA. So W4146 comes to -0.06 mag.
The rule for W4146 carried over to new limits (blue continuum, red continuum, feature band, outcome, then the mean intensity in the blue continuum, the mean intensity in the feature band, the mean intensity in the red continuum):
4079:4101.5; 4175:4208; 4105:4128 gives -0.06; 53.6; 56.8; 54.2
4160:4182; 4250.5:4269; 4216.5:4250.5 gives 0.04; 55.6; 52.5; 54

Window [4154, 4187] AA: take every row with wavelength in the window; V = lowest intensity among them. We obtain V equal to 49.11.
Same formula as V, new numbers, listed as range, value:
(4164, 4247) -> 39.9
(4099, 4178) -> 36.18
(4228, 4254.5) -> 48.85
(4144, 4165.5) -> 52.88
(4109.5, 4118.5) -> 54.3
